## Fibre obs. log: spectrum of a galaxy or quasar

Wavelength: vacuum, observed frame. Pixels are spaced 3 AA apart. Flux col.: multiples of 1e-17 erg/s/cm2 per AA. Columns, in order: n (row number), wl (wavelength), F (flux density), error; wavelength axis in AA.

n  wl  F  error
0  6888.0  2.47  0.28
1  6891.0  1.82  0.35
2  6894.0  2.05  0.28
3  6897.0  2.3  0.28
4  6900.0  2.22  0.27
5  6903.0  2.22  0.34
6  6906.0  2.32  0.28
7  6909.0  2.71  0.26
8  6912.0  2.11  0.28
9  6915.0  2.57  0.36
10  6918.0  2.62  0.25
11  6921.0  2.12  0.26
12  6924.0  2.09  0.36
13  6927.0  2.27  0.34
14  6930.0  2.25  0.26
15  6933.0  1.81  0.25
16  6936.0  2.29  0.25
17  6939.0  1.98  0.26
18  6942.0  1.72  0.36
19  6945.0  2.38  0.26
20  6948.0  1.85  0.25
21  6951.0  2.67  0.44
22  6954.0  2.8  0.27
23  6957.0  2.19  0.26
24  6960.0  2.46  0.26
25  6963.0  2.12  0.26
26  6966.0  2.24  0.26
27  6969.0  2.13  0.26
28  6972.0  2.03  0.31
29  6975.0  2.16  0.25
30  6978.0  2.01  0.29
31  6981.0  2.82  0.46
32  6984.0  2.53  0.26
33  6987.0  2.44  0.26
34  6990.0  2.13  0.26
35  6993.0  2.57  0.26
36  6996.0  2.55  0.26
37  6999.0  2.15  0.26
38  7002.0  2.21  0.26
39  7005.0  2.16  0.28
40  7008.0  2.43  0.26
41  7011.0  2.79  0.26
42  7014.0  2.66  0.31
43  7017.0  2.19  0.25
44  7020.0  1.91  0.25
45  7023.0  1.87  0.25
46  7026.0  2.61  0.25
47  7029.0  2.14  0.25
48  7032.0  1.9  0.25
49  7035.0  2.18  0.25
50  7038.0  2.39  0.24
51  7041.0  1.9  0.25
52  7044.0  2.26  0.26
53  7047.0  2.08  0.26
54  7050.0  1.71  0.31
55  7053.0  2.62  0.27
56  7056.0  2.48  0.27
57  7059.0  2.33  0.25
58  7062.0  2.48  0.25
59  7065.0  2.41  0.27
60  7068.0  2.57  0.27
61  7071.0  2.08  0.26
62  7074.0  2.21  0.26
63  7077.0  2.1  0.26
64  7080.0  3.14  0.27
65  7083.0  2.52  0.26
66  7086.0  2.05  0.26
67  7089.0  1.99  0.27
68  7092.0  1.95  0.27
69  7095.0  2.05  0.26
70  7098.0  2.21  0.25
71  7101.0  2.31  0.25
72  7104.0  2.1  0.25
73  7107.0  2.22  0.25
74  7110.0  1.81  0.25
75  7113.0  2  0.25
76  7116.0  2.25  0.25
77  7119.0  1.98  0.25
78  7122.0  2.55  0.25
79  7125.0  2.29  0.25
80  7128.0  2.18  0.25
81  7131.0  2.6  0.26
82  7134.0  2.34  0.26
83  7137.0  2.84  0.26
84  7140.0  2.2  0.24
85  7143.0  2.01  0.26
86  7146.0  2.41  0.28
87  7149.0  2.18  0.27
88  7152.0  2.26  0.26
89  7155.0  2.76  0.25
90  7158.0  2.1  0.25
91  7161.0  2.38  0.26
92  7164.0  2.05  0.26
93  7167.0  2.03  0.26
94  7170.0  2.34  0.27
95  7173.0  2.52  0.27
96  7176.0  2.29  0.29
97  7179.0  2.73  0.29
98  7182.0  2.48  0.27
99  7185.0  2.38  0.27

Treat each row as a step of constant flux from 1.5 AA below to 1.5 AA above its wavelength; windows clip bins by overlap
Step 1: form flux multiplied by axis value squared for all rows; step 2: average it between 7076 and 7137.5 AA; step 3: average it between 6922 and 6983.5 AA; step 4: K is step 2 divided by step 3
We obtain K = 1.1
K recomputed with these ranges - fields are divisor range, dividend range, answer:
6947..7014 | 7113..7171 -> 1.02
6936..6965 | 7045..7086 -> 1.08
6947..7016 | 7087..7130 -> 0.94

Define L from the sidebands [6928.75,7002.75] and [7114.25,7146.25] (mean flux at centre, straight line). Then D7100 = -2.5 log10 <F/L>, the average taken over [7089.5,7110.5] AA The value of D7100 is 0.10 mag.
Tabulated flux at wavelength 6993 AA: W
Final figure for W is 2.57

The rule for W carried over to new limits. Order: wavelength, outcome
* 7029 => 2.14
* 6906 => 2.32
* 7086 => 2.05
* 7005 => 2.16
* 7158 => 2.1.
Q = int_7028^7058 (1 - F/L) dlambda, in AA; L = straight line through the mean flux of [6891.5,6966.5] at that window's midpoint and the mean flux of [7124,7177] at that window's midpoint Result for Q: 1.5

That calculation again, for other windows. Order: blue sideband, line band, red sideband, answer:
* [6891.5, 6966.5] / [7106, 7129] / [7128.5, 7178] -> 1.6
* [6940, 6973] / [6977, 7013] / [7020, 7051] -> -4.0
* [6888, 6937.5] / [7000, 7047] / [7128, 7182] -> 1.2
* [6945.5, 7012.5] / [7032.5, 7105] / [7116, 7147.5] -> 2.7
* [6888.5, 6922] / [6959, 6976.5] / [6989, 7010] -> 1.0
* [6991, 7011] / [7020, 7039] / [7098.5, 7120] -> 1.2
